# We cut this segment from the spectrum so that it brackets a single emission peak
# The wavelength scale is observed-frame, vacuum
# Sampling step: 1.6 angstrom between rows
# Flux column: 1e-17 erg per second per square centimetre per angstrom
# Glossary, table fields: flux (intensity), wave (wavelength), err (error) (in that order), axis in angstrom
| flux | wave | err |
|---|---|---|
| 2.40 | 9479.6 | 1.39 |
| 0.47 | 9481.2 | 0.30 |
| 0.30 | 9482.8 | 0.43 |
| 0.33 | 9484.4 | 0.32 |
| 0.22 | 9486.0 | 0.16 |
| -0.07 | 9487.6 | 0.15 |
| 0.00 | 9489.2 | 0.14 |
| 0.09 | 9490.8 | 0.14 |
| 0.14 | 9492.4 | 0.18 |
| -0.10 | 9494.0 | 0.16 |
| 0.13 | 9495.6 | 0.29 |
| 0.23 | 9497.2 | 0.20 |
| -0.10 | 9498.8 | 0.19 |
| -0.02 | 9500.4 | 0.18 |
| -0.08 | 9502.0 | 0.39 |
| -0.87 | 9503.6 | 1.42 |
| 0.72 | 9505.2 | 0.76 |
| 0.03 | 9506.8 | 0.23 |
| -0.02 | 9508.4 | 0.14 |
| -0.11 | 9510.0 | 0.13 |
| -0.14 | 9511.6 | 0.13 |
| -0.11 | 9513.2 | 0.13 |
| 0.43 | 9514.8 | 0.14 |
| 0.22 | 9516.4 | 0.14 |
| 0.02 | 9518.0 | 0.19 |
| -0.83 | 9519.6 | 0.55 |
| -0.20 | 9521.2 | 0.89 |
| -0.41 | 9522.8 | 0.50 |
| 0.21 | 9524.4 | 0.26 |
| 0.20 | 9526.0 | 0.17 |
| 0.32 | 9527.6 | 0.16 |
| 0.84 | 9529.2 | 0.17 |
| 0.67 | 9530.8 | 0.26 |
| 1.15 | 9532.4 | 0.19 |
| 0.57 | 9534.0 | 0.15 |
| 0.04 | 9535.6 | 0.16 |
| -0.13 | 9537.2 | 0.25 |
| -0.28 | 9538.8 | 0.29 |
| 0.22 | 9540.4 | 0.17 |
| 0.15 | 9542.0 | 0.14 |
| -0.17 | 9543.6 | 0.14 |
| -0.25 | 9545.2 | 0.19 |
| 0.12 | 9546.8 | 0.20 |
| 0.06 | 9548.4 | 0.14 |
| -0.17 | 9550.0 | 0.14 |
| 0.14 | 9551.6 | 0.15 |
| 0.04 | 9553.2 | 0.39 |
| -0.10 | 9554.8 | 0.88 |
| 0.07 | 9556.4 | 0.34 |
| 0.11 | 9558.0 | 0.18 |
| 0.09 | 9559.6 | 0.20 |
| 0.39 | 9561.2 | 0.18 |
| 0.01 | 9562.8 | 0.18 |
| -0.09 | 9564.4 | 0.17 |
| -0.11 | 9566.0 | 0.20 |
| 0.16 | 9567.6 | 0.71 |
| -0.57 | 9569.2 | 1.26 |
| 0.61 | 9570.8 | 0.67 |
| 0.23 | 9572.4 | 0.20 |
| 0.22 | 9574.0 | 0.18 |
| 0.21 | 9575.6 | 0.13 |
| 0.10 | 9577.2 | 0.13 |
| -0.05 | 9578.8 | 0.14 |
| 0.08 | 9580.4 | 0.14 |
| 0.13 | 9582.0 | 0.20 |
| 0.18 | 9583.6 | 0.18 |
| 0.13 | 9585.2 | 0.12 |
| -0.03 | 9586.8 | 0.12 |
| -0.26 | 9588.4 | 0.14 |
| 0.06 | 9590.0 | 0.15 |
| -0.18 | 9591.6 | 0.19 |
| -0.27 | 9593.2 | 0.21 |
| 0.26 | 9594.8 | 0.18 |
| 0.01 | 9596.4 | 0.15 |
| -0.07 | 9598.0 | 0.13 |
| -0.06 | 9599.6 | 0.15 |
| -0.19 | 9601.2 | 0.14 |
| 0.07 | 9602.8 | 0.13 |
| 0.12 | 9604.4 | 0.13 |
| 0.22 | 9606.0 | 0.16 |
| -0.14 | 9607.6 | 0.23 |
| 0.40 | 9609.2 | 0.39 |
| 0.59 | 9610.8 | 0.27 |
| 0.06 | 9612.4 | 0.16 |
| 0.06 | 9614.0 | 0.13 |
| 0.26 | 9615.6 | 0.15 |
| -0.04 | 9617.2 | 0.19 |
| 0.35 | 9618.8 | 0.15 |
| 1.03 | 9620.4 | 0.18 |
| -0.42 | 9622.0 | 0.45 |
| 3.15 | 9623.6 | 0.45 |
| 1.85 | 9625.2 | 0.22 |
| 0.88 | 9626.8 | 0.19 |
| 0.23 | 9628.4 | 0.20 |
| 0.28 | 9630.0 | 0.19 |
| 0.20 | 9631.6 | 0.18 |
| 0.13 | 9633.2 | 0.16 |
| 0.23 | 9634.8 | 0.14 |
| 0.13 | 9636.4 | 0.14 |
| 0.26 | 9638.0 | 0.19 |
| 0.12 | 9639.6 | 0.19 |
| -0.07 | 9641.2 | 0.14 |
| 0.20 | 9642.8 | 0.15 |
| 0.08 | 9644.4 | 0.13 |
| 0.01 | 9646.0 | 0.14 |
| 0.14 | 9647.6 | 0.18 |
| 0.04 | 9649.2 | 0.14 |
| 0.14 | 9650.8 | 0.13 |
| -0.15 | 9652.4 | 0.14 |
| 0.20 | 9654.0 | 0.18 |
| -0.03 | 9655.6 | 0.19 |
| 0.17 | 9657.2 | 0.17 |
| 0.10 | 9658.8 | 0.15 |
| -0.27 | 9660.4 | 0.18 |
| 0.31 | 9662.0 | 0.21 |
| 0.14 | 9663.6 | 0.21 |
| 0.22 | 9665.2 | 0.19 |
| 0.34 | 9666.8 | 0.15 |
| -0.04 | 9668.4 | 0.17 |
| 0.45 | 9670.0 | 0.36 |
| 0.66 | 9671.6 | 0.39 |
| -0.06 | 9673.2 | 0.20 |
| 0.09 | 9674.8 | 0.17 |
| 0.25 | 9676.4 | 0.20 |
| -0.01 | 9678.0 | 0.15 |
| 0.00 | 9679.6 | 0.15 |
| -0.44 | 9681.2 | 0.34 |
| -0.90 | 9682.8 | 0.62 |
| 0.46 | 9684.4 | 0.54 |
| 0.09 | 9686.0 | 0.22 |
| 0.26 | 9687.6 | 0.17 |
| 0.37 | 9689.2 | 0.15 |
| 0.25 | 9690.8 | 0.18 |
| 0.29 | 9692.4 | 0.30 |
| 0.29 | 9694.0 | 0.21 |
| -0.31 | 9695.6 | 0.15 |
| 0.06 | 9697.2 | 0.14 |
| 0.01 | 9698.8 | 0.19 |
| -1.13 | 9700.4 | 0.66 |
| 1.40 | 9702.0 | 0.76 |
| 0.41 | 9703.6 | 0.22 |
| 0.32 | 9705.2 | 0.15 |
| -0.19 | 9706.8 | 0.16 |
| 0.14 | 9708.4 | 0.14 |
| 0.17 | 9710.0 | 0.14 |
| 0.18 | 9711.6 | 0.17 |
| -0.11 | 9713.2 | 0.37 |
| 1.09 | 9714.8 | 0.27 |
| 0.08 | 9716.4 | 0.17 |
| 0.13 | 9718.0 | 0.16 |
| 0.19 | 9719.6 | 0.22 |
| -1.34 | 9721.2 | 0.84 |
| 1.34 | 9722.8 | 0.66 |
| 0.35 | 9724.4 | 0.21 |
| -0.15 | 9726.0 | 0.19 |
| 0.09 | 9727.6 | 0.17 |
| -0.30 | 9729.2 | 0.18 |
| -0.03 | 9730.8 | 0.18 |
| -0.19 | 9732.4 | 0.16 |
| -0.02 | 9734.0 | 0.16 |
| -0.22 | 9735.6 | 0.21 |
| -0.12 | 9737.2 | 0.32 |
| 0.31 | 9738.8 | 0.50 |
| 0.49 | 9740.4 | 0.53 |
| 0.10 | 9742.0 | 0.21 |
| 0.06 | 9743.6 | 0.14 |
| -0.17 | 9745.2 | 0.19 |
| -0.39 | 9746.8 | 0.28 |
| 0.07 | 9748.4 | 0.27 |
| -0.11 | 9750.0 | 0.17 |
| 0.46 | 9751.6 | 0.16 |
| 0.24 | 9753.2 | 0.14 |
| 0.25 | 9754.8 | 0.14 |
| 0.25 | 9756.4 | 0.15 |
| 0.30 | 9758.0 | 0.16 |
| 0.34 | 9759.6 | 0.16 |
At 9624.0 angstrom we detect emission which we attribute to [O III] 5007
